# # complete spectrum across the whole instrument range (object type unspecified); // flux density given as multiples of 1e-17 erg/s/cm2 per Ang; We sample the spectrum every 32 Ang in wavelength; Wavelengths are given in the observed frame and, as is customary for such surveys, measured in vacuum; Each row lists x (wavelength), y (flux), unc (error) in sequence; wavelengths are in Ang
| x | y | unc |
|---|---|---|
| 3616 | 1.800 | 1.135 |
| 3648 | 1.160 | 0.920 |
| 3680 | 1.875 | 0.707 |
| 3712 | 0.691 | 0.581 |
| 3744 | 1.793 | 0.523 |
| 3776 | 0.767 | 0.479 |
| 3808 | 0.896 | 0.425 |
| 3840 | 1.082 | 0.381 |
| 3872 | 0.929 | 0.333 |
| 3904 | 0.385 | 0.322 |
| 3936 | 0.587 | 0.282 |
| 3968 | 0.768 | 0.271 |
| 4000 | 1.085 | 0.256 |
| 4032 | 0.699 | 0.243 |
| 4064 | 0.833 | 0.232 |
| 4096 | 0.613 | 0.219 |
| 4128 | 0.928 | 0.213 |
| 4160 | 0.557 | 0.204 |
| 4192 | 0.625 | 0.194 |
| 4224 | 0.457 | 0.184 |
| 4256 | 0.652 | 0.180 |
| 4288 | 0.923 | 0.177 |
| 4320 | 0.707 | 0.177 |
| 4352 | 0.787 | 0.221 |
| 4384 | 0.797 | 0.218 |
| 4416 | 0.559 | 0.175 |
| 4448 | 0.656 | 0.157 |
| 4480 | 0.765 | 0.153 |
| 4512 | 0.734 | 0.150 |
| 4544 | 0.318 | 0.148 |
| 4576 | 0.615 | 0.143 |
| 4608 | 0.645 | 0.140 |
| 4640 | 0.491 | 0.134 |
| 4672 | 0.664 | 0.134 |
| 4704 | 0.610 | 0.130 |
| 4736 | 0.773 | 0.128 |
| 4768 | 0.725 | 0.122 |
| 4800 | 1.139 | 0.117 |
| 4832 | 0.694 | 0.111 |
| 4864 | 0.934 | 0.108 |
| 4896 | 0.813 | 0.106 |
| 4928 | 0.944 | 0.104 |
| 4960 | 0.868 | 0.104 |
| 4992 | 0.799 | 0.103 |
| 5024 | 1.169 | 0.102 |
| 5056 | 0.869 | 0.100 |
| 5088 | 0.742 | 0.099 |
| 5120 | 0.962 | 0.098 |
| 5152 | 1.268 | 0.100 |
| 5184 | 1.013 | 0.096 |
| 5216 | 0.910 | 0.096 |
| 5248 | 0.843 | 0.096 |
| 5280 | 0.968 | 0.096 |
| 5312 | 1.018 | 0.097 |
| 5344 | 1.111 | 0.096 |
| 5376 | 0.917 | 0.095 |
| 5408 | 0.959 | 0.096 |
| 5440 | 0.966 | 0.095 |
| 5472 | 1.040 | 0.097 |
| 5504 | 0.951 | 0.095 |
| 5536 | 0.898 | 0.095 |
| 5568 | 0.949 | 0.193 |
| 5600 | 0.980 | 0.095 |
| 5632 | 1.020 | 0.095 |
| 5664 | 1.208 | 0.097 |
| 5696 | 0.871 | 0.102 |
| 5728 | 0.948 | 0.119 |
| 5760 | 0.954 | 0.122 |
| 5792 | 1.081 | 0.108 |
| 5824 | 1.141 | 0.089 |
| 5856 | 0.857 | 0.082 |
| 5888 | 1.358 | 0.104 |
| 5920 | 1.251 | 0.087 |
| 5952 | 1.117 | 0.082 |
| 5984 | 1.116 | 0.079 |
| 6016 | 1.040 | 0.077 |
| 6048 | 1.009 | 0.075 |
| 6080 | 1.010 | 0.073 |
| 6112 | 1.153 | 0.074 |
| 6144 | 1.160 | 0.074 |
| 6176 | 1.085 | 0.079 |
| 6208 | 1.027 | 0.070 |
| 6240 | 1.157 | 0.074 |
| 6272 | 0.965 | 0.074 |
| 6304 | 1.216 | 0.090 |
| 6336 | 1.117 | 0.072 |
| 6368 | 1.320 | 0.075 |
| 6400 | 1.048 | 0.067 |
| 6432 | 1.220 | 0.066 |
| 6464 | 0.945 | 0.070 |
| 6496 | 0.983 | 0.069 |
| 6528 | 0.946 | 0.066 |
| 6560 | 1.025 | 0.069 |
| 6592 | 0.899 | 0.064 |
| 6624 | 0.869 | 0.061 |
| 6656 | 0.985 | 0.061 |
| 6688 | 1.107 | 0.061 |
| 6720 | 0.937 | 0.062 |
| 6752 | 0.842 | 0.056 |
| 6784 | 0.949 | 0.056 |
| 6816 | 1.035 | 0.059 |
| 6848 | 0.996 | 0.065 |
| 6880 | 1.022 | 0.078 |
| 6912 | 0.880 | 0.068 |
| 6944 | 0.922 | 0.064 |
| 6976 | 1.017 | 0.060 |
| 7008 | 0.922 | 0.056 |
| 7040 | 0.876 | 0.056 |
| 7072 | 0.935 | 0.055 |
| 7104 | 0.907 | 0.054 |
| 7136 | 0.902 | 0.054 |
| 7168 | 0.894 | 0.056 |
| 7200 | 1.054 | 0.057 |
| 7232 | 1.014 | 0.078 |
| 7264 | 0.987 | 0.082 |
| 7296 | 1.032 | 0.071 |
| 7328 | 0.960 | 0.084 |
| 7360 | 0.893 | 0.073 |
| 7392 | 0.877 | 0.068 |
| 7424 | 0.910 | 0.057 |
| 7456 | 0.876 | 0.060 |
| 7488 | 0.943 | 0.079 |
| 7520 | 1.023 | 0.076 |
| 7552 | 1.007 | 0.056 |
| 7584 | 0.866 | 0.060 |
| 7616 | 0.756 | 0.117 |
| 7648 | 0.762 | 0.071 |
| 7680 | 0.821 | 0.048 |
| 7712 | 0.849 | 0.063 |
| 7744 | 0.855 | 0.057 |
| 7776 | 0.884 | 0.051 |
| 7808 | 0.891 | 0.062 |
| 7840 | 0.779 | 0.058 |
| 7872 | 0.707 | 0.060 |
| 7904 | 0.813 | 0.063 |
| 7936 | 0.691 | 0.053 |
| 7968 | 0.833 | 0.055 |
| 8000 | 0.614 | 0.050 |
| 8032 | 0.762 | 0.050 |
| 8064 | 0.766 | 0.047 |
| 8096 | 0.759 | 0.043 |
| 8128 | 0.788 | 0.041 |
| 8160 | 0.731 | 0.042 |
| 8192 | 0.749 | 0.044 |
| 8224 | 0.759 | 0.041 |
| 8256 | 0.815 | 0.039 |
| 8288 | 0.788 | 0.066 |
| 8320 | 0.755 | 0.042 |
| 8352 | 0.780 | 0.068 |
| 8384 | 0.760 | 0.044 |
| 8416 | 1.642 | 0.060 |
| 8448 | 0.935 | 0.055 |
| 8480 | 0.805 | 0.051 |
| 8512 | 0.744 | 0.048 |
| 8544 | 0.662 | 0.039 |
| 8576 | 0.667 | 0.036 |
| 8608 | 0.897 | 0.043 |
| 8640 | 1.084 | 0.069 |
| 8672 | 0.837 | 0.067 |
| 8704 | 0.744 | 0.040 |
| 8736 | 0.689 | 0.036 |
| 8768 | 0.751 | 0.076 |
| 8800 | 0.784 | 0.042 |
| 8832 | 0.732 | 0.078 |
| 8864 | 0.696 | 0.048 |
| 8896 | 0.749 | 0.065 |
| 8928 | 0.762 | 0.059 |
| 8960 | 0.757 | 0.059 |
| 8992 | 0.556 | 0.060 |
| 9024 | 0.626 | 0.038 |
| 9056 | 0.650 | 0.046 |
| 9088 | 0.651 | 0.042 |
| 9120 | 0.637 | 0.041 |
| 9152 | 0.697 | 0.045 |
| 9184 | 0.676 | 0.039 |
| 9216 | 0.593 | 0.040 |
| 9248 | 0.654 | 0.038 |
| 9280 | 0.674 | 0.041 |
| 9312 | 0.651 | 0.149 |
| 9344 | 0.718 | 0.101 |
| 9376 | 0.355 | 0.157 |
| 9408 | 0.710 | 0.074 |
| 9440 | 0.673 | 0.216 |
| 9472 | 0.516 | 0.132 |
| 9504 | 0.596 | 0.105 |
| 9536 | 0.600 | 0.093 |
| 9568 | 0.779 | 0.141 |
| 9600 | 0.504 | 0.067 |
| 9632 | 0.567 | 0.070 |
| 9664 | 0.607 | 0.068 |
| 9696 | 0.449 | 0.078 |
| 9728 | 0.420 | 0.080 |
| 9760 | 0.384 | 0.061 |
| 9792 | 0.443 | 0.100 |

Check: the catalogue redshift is 0.28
